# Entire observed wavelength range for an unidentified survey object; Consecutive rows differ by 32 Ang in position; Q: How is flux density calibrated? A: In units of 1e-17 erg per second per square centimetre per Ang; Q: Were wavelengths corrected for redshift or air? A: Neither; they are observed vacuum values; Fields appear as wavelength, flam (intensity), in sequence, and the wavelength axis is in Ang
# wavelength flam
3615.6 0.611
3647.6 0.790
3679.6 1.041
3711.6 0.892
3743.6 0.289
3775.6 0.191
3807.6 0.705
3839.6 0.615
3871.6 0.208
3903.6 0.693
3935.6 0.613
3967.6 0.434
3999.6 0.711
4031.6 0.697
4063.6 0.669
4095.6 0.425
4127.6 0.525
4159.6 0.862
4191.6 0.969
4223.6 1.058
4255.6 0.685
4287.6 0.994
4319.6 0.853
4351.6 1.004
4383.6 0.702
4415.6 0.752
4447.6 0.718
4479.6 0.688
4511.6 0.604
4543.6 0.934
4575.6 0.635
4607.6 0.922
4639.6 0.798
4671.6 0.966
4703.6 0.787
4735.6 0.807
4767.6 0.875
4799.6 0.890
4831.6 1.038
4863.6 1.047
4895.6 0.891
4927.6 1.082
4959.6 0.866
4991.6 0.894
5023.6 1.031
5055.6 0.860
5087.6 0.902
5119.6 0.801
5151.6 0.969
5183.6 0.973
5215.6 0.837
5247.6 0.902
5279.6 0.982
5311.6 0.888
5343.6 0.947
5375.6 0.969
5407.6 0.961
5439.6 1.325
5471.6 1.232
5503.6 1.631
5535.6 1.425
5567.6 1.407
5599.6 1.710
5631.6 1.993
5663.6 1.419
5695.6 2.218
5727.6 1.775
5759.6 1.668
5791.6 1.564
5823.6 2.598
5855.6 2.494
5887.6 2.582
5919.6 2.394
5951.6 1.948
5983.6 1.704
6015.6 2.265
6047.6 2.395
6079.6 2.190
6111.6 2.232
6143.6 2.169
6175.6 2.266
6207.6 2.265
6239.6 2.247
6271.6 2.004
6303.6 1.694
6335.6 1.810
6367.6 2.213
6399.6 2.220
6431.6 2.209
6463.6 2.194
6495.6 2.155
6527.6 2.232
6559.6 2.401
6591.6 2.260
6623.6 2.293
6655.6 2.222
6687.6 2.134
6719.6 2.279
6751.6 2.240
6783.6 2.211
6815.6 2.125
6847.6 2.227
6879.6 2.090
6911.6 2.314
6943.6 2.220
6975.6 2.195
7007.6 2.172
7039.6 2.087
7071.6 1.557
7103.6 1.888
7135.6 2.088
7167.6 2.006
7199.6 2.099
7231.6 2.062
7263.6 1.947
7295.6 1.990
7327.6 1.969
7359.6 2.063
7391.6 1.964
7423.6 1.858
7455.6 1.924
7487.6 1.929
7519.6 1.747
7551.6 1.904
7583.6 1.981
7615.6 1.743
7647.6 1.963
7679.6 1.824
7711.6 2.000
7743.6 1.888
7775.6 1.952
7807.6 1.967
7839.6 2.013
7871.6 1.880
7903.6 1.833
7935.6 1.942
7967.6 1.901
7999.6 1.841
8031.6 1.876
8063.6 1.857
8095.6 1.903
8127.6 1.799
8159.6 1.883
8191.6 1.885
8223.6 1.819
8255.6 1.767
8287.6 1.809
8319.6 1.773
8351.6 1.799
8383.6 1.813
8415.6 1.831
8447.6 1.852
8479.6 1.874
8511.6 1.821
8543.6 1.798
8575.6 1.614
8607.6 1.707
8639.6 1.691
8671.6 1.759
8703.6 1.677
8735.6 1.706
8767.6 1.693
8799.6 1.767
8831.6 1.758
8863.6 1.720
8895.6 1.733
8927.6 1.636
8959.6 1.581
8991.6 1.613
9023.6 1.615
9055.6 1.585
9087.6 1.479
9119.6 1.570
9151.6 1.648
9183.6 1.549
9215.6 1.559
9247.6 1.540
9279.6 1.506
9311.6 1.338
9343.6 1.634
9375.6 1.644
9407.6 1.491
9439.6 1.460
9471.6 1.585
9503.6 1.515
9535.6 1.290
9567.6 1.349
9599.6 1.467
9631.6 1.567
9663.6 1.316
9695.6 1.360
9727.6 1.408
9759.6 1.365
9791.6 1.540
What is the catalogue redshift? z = 0.455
